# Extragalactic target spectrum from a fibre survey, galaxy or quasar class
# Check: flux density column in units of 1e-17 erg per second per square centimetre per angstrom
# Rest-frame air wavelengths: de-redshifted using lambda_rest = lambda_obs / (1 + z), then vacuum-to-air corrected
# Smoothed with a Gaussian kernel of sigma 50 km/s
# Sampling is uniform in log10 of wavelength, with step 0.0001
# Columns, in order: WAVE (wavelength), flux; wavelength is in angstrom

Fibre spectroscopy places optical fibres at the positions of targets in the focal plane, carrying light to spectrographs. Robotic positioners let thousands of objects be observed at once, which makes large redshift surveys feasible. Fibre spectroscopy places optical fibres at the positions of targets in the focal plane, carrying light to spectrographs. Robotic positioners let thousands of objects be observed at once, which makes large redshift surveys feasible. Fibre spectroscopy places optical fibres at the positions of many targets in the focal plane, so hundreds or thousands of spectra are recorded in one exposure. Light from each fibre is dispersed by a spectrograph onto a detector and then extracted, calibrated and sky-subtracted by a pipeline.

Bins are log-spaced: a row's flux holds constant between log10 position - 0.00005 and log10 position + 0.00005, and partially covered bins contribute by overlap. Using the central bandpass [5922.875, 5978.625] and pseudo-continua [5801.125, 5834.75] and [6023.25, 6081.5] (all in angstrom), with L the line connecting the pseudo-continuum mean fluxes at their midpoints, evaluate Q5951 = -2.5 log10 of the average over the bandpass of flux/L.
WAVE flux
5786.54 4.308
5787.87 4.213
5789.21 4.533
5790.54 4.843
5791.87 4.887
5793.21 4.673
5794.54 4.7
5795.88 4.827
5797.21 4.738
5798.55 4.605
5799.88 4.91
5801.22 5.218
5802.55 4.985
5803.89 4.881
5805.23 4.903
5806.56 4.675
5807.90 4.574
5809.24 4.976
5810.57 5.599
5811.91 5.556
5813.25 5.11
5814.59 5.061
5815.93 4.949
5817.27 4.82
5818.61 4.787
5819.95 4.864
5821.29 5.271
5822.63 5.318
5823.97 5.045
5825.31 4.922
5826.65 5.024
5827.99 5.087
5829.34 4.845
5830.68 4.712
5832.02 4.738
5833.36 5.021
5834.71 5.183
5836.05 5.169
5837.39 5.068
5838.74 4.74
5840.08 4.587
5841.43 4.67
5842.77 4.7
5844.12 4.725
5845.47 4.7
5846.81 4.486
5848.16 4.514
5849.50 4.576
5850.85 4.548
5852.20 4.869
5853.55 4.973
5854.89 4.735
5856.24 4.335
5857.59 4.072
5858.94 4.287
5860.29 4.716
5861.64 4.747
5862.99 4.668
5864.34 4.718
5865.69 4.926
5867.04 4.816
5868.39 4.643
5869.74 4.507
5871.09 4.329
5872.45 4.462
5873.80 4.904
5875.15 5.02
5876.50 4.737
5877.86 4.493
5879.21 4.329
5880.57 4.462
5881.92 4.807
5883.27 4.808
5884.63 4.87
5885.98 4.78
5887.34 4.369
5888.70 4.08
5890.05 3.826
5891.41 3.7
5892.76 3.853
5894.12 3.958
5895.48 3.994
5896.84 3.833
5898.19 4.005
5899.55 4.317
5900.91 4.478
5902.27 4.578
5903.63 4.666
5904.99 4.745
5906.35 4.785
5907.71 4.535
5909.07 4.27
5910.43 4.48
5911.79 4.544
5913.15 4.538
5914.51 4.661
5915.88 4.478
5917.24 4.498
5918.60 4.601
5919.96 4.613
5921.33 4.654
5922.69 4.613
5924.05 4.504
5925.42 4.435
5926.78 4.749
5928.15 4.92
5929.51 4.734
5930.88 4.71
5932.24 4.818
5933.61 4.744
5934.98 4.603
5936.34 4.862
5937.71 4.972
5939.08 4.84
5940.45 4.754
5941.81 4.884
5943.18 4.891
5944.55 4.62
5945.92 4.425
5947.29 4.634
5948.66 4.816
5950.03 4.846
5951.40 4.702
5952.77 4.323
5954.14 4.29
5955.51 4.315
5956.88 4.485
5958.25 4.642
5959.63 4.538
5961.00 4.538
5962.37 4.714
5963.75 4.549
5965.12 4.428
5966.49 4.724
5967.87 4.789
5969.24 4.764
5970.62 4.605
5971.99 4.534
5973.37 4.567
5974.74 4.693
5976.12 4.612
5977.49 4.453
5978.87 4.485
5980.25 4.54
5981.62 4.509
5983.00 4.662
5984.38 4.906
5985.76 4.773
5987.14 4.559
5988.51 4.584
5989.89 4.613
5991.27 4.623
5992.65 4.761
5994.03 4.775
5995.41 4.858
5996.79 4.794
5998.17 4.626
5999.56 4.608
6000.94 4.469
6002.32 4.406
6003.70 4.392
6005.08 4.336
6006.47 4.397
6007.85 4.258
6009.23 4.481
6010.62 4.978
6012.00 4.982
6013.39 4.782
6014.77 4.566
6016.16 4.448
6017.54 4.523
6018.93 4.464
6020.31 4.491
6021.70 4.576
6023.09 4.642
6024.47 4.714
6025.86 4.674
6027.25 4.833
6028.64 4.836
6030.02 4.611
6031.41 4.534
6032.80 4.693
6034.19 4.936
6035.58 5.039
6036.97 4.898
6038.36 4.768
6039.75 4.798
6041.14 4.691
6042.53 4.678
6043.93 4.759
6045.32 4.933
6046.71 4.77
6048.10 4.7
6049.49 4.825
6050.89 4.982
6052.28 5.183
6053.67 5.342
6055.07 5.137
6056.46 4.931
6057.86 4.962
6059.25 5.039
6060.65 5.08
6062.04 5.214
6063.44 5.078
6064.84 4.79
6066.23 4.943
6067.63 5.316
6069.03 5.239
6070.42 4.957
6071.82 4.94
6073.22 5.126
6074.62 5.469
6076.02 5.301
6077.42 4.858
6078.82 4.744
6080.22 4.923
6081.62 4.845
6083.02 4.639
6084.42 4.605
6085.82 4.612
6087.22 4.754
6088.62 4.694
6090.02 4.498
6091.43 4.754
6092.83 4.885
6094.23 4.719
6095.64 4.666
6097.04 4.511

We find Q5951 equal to 0.07 mag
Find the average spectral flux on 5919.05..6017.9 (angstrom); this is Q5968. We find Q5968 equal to 4.63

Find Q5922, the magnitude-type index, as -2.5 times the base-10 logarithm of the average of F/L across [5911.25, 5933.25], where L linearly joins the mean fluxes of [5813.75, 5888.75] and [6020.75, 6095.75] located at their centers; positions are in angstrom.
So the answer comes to 0.04 mag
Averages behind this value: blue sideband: 4.75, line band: 4.63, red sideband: 4.87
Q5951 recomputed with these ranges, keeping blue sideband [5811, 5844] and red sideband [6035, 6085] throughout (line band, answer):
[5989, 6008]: 0.09 mag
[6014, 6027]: 0.09 mag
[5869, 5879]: 0.08 mag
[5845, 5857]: 0.08 mag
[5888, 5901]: 0.24 mag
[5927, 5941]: 0.04 mag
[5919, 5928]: 0.08 mag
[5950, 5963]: 0.10 mag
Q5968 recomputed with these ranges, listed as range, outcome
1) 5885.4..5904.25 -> 4.17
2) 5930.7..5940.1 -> 4.79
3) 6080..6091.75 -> 4.69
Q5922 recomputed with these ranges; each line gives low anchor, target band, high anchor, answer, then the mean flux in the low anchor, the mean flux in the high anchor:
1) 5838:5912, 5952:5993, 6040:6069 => 0.04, 4.51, 4.97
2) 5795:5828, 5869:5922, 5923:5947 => 0.08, 4.98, 4.73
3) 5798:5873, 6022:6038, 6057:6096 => 0.03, 4.82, 4.92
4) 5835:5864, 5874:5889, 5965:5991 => 0.01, 4.67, 4.63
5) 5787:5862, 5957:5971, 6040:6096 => 0.06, 4.82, 4.91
